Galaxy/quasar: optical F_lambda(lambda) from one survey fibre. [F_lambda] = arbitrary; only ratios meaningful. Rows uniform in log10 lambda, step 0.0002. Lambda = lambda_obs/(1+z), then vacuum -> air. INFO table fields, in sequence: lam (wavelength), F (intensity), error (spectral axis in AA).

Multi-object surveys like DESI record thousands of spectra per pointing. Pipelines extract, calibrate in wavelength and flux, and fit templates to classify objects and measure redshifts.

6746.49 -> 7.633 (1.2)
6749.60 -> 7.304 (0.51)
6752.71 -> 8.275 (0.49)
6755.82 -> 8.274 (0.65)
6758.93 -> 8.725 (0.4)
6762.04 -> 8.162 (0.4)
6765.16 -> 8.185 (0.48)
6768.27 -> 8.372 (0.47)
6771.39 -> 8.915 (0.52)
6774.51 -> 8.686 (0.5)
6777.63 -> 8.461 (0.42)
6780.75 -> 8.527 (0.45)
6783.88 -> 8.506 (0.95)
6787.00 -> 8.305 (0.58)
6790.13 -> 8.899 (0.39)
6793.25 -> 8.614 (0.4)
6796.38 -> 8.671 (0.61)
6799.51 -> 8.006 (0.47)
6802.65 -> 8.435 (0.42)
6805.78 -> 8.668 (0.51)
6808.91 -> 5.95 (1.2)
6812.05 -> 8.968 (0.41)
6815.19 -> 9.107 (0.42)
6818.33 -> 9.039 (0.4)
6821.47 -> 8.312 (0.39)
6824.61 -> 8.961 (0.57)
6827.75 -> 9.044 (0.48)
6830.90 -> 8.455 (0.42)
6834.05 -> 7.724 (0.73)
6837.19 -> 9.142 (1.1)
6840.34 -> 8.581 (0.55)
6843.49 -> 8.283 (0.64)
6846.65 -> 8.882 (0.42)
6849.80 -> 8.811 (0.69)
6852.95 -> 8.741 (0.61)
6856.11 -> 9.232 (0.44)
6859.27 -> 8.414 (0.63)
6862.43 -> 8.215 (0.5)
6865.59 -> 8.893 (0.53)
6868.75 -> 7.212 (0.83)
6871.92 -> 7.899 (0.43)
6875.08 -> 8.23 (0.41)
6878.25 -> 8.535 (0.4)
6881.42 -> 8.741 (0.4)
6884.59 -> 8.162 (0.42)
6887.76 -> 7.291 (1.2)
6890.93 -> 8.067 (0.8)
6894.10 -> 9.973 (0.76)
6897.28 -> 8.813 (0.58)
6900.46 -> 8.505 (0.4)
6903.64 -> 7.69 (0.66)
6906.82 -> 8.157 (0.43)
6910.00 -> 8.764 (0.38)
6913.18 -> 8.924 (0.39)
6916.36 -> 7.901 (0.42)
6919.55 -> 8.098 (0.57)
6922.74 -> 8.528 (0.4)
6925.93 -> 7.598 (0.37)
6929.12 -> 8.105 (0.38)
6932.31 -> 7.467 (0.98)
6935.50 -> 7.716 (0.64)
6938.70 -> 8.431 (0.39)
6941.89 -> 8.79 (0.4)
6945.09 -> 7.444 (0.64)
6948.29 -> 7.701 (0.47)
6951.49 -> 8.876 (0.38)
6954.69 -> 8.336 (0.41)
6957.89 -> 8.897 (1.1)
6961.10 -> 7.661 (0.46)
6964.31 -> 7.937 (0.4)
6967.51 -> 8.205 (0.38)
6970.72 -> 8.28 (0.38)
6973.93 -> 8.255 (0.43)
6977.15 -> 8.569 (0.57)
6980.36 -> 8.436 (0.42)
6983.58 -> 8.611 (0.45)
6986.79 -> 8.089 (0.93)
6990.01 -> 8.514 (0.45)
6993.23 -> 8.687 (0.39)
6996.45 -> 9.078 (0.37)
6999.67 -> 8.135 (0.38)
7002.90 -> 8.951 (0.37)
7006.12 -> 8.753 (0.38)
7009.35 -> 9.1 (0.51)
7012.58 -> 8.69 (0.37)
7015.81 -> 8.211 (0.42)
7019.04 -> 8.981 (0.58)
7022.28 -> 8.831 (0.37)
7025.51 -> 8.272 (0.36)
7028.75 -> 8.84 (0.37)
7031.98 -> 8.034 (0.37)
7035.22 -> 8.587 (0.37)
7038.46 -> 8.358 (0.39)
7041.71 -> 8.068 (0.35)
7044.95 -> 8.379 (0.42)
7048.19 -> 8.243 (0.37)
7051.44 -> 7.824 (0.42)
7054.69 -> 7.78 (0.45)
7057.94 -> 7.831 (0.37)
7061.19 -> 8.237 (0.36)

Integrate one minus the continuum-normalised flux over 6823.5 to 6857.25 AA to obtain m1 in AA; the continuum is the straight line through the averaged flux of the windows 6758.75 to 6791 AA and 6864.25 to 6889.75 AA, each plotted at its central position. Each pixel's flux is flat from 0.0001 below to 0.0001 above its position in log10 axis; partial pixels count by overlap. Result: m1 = -1.8 AA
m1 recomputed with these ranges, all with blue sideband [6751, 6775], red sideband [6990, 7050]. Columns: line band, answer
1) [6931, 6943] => 0.6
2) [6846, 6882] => 0.1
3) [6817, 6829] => -0.5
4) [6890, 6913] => -0.3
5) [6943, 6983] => 1.4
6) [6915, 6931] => 0.9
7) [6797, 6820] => 0.4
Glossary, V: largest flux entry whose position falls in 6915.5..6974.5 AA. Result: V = 8.897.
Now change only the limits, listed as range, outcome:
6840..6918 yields 9.973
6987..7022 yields 9.1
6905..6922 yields 8.924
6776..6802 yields 8.899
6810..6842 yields 9.142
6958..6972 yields 8.28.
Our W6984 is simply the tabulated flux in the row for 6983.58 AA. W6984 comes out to 8.611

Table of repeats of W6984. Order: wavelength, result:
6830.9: 8.455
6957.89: 8.897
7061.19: 8.237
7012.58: 8.69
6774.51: 8.686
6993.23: 8.687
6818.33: 9.039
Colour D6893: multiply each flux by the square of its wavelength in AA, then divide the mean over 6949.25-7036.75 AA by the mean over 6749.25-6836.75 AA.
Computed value 1.1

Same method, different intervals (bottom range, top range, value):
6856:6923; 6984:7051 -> 1.06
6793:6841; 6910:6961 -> 1.00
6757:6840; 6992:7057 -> 1.07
